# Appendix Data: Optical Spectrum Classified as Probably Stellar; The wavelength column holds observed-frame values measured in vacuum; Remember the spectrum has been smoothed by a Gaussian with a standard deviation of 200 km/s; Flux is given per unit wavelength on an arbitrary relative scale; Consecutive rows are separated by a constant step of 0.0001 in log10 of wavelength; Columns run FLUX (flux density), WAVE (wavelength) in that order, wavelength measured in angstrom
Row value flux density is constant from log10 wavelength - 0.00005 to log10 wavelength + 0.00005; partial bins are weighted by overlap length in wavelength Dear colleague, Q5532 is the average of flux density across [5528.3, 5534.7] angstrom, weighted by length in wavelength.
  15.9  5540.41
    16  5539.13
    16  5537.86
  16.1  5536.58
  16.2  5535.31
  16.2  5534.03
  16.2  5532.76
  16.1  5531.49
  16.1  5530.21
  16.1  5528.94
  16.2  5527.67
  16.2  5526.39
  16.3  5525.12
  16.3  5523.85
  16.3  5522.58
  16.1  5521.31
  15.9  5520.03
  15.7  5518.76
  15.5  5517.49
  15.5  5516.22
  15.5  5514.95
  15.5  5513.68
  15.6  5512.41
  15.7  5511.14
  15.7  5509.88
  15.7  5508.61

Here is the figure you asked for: 16.1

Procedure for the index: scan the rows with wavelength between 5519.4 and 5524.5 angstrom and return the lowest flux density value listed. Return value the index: 15.9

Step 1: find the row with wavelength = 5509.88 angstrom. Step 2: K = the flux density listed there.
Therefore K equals 15.7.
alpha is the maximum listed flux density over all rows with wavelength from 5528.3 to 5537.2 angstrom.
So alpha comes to 16.2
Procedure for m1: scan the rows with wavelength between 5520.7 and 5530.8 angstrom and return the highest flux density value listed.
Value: 16.3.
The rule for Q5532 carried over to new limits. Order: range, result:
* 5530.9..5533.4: 16.2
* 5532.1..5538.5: 16.2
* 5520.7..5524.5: 16.3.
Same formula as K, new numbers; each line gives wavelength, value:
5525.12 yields 16.3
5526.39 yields 16.2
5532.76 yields 16.2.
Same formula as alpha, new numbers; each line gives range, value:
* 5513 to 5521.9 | 16.1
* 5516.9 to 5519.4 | 15.7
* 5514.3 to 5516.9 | 15.5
